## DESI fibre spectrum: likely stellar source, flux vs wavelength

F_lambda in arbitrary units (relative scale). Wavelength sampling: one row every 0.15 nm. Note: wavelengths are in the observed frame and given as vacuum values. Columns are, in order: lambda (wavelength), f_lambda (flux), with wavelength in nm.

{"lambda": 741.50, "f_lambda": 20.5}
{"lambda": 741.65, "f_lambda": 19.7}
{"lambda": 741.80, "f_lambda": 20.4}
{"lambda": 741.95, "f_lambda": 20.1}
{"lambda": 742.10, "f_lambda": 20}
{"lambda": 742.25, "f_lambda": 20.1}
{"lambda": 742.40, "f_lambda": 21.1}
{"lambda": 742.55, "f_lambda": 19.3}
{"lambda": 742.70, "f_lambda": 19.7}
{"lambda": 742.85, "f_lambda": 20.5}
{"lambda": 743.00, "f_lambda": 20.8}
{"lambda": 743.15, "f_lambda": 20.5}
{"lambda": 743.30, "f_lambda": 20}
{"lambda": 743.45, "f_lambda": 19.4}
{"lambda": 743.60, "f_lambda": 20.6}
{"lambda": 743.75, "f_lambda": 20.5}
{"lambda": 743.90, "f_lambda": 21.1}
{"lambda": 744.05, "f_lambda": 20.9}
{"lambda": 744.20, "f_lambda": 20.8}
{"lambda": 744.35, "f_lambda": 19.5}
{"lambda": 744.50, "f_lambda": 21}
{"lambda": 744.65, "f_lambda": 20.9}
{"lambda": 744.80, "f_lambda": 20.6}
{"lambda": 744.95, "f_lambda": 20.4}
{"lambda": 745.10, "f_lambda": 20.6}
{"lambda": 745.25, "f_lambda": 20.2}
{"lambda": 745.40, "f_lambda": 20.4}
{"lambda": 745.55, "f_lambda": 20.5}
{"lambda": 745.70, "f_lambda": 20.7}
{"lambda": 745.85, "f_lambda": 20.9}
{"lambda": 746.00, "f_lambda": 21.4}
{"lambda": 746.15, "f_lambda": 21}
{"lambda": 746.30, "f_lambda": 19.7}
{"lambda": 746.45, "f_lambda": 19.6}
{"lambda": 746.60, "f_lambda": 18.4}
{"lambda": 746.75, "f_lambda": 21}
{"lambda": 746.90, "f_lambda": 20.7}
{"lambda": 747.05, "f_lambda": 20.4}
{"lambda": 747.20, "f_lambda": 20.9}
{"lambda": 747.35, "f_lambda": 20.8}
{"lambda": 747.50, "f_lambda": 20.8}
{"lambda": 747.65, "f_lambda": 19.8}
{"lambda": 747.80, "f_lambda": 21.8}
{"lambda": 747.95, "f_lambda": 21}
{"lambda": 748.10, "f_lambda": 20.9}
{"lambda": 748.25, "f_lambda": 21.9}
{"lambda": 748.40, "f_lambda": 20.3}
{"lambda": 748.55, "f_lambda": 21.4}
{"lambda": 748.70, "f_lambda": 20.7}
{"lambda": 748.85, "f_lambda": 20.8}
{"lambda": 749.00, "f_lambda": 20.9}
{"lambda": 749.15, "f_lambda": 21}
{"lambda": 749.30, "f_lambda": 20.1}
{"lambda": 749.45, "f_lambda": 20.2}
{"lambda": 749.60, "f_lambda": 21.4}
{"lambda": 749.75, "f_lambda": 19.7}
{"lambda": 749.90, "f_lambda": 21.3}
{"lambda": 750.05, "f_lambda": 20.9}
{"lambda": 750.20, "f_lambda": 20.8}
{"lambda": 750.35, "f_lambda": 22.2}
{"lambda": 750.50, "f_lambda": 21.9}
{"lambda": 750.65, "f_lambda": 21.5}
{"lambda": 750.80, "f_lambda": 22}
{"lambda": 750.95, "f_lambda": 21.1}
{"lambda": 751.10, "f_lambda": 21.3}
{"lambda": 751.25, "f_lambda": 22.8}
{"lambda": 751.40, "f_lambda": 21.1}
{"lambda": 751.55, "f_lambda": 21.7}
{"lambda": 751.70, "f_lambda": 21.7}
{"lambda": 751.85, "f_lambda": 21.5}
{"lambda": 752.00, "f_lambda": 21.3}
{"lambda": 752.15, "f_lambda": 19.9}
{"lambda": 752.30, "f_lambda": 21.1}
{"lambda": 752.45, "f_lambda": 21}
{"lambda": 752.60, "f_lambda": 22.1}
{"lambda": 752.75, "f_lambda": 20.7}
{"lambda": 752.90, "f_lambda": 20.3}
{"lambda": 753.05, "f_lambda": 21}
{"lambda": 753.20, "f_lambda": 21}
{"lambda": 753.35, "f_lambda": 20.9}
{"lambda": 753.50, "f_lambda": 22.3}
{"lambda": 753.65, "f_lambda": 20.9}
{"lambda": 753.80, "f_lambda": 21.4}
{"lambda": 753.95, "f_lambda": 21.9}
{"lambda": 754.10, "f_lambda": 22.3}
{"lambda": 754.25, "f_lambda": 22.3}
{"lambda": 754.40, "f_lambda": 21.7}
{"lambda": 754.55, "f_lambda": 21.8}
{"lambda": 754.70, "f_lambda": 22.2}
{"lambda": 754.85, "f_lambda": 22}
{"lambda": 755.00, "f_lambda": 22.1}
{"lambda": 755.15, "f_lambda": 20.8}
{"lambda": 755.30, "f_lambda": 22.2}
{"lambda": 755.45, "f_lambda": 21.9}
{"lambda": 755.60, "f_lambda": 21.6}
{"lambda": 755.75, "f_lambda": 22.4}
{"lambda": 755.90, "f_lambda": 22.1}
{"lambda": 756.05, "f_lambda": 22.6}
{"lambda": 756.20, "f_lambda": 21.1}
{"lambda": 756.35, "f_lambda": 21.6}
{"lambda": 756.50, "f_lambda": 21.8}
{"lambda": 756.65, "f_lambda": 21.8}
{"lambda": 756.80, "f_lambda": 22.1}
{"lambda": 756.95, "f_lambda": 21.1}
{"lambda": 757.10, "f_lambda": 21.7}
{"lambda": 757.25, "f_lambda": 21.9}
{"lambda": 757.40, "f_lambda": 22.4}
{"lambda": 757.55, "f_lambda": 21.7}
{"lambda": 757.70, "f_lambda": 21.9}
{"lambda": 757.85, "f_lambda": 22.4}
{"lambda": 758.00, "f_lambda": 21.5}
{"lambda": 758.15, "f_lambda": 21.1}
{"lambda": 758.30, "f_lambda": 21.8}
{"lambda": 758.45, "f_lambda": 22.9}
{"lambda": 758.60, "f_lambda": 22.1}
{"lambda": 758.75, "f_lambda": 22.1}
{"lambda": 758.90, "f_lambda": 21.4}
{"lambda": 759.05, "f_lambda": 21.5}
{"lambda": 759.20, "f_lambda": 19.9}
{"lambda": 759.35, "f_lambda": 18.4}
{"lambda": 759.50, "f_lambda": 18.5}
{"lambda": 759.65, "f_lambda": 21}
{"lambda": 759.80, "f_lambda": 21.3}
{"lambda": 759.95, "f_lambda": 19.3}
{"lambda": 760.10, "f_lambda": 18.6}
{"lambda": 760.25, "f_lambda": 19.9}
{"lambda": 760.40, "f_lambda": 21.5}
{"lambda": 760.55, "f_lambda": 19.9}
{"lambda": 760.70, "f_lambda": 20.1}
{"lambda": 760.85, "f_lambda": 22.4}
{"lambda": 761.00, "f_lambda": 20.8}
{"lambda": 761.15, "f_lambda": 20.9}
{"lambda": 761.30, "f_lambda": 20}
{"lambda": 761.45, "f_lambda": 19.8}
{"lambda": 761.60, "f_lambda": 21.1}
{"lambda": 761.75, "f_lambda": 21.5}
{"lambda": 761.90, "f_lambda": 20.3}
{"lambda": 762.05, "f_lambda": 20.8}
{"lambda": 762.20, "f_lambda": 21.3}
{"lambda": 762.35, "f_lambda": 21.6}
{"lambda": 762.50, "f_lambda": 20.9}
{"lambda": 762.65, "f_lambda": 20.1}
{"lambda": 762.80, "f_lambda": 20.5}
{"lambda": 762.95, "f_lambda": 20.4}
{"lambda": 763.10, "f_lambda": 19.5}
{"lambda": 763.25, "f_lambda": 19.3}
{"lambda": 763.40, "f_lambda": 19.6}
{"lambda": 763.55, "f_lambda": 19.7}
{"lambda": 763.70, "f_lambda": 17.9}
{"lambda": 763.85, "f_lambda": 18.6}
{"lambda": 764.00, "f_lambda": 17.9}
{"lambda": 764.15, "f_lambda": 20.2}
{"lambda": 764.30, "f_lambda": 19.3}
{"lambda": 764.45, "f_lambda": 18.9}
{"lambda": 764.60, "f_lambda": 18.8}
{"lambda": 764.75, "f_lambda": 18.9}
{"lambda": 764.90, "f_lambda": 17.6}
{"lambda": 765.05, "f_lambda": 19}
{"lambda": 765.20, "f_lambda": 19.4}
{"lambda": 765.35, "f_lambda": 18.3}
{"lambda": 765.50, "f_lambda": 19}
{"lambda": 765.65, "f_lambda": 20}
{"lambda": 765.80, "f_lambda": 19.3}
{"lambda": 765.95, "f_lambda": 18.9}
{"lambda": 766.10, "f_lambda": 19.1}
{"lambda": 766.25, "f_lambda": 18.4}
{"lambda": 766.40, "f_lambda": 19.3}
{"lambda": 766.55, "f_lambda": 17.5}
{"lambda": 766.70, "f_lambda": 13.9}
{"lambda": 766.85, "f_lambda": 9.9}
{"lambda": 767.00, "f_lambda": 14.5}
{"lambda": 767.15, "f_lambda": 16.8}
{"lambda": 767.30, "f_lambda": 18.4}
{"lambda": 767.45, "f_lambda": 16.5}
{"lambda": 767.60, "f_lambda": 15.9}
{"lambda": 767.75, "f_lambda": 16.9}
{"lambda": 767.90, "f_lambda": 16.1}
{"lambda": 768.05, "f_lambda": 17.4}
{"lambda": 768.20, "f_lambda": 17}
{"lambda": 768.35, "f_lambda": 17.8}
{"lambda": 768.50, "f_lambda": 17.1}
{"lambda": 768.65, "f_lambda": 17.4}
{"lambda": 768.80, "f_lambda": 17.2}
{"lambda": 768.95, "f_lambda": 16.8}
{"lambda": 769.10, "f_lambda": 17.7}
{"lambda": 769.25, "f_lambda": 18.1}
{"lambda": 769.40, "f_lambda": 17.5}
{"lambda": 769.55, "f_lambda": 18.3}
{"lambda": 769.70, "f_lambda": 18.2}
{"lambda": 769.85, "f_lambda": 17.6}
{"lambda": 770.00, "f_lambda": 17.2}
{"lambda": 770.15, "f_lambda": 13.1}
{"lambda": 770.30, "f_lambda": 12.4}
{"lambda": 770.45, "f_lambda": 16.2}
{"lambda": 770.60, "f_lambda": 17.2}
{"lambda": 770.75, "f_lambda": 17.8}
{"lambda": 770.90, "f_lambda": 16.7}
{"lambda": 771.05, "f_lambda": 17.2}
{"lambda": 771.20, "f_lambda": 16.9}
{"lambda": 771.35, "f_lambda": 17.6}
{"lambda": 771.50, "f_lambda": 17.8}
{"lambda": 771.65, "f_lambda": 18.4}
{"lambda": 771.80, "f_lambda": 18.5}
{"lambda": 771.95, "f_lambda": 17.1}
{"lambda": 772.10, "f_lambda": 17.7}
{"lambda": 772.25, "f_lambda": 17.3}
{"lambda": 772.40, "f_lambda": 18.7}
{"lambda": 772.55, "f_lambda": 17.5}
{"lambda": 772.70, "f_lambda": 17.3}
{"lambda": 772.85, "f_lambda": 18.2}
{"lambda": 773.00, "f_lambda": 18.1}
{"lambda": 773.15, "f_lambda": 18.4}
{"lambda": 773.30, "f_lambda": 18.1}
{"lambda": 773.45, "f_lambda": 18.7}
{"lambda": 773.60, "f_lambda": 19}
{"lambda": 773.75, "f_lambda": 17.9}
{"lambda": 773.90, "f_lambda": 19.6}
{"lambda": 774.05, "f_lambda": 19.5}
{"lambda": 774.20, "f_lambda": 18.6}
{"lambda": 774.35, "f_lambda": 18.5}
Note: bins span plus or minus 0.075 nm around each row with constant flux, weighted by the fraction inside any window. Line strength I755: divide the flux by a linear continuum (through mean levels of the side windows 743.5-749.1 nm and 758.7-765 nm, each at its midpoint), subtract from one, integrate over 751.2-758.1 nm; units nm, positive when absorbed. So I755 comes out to -0.45 nm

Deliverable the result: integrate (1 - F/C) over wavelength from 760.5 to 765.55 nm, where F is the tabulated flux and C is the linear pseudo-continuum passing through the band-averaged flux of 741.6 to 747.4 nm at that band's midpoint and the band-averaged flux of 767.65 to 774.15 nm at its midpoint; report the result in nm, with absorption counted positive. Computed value -0.411 nm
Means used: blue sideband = 20.4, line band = 19.8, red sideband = 17.5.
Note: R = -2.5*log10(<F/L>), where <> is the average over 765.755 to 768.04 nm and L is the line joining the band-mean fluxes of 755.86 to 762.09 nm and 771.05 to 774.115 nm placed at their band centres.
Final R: 0.16 mag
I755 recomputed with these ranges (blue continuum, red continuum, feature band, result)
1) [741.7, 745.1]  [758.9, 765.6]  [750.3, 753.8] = -0.21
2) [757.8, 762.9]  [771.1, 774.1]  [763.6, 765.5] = 0.11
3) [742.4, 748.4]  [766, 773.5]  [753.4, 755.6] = -0.30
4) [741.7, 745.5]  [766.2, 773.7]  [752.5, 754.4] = -0.23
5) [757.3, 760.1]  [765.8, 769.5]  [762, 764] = -0.08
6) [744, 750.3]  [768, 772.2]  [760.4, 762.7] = -0.29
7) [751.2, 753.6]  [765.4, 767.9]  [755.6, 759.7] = -0.37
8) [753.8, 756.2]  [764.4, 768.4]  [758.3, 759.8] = -0.04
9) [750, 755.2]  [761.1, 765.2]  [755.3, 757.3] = -0.09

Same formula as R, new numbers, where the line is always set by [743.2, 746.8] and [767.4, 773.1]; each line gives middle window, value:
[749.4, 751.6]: -0.09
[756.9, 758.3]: -0.16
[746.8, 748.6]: -0.04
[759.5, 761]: -0.11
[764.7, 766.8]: -0.04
